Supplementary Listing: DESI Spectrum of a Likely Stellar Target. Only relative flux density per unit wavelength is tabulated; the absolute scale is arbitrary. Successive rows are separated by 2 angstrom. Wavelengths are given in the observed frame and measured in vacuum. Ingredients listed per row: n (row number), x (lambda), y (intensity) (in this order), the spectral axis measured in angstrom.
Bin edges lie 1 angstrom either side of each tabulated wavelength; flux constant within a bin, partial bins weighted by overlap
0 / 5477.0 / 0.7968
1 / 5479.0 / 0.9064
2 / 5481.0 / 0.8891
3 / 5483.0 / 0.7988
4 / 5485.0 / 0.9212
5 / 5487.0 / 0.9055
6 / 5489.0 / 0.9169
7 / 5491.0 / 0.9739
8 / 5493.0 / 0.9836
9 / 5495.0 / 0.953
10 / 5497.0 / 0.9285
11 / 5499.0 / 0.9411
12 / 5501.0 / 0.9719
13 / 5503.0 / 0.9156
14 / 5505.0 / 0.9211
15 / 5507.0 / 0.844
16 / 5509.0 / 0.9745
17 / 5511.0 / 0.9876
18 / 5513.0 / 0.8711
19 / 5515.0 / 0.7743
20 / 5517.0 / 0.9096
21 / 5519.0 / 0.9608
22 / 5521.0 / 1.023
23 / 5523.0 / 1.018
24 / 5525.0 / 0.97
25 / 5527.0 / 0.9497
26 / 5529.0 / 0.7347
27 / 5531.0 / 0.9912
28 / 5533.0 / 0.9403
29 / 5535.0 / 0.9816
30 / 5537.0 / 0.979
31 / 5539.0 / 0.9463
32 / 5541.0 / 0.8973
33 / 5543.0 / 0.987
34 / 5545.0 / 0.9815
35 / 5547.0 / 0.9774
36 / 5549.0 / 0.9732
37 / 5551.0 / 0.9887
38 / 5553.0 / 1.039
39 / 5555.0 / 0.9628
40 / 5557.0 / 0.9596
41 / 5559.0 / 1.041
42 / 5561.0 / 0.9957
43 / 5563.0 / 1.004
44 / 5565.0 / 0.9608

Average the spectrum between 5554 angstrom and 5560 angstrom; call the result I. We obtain 0.988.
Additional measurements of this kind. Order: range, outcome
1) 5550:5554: 1.01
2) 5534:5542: 0.951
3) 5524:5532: 0.911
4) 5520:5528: 0.99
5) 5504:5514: 0.92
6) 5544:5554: 0.992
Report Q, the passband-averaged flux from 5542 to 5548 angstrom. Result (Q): 0.982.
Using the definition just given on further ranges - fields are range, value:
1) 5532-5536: 0.961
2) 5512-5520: 0.879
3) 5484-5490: 0.915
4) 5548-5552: 0.981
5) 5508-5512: 0.981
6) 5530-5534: 0.966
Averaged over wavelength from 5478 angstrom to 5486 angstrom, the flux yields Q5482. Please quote 0.879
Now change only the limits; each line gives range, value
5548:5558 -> 0.985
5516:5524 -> 0.978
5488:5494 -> 0.958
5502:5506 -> 0.918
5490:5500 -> 0.956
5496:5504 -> 0.939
